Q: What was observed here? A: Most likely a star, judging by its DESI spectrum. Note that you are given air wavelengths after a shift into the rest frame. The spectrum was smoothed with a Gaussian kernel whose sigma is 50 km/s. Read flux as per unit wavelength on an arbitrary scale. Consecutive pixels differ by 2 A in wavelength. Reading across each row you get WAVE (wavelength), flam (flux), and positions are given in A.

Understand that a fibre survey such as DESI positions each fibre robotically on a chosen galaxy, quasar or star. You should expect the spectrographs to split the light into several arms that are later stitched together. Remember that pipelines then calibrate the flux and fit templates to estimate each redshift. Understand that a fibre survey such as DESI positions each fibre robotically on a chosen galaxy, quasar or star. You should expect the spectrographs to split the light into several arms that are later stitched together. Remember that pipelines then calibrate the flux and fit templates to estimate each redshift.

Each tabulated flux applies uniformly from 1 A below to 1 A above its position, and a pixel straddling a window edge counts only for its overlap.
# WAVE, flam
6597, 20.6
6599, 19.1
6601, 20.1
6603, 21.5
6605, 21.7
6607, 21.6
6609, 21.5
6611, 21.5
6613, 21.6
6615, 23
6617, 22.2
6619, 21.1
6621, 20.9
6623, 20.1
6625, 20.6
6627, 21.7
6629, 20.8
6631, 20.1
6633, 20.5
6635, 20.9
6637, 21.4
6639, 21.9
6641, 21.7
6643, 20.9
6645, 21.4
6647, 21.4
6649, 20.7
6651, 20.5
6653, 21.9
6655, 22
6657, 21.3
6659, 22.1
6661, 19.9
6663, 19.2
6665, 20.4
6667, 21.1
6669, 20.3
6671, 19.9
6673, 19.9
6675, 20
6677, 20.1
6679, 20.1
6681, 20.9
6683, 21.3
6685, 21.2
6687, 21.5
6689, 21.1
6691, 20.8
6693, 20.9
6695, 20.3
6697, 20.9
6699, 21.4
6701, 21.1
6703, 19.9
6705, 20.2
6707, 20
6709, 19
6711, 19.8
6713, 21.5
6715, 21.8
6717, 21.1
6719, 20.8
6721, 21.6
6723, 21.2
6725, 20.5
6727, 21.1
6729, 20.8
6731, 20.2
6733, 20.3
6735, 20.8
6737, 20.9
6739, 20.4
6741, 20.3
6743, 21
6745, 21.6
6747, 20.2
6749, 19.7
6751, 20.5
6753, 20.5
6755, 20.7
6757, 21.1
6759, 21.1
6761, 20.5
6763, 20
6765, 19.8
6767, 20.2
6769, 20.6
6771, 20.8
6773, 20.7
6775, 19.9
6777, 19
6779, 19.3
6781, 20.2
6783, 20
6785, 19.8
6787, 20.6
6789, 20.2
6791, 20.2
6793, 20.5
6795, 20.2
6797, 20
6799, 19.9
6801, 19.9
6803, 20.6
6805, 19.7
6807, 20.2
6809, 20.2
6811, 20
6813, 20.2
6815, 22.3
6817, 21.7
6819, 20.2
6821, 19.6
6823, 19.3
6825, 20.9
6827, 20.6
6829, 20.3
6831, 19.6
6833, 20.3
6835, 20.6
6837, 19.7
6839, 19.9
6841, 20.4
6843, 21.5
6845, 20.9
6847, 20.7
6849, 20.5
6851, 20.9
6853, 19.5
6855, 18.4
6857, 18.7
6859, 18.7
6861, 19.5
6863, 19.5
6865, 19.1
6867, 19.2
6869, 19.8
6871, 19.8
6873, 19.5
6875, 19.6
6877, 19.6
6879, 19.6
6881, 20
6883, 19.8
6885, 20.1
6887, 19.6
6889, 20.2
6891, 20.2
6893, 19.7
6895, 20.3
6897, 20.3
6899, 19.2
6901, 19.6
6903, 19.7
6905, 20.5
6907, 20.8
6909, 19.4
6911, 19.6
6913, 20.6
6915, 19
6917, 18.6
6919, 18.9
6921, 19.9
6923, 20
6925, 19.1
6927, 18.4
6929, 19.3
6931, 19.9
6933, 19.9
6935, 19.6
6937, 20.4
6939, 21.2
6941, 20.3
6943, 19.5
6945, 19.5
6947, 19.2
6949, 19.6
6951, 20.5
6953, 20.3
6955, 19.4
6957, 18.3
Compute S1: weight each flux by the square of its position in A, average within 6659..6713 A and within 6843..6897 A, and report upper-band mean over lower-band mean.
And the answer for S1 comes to 1.02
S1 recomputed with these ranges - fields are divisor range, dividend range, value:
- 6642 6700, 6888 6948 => 1.02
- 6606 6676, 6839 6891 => 1.01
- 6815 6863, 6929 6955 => 1.02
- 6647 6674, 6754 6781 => 1.01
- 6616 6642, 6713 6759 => 1.02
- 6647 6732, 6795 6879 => 1.01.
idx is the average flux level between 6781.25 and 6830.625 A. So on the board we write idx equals 20.3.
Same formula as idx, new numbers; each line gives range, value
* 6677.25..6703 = 20.9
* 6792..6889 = 20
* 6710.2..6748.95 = 20.8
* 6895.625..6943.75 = 19.7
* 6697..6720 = 20.6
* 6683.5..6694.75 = 21.1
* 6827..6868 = 19.9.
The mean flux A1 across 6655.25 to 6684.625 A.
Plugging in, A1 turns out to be 20.5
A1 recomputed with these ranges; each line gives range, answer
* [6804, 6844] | 20.4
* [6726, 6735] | 20.6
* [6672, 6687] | 20.6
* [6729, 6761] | 20.6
